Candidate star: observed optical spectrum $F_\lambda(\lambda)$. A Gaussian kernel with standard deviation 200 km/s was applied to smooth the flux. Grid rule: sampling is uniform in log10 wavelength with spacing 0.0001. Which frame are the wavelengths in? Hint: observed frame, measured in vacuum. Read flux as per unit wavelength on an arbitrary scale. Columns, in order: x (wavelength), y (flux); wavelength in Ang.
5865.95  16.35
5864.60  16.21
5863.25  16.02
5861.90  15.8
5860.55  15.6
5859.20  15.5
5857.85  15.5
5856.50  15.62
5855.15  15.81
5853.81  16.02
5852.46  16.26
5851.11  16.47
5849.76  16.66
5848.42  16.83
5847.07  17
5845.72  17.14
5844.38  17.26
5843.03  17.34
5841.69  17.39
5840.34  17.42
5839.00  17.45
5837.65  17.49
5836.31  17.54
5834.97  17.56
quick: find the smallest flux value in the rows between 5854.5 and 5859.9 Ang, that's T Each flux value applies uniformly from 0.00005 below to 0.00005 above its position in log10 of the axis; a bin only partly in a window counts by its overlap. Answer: 15.5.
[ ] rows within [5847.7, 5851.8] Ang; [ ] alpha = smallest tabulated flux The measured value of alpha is 16.47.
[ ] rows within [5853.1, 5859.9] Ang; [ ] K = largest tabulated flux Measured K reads 16.02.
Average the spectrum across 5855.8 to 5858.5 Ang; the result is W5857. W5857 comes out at 15.5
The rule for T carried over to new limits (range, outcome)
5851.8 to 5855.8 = 15.81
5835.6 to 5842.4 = 17.39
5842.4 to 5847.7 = 17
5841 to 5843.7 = 17.34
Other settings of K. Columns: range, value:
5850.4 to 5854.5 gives 16.47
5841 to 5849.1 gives 17.39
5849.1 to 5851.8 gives 16.66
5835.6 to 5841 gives 17.54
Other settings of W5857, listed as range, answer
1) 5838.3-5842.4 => 17.4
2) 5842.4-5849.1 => 17.1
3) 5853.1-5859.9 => 15.7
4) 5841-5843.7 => 17.4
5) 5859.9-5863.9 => 15.8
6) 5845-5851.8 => 16.8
